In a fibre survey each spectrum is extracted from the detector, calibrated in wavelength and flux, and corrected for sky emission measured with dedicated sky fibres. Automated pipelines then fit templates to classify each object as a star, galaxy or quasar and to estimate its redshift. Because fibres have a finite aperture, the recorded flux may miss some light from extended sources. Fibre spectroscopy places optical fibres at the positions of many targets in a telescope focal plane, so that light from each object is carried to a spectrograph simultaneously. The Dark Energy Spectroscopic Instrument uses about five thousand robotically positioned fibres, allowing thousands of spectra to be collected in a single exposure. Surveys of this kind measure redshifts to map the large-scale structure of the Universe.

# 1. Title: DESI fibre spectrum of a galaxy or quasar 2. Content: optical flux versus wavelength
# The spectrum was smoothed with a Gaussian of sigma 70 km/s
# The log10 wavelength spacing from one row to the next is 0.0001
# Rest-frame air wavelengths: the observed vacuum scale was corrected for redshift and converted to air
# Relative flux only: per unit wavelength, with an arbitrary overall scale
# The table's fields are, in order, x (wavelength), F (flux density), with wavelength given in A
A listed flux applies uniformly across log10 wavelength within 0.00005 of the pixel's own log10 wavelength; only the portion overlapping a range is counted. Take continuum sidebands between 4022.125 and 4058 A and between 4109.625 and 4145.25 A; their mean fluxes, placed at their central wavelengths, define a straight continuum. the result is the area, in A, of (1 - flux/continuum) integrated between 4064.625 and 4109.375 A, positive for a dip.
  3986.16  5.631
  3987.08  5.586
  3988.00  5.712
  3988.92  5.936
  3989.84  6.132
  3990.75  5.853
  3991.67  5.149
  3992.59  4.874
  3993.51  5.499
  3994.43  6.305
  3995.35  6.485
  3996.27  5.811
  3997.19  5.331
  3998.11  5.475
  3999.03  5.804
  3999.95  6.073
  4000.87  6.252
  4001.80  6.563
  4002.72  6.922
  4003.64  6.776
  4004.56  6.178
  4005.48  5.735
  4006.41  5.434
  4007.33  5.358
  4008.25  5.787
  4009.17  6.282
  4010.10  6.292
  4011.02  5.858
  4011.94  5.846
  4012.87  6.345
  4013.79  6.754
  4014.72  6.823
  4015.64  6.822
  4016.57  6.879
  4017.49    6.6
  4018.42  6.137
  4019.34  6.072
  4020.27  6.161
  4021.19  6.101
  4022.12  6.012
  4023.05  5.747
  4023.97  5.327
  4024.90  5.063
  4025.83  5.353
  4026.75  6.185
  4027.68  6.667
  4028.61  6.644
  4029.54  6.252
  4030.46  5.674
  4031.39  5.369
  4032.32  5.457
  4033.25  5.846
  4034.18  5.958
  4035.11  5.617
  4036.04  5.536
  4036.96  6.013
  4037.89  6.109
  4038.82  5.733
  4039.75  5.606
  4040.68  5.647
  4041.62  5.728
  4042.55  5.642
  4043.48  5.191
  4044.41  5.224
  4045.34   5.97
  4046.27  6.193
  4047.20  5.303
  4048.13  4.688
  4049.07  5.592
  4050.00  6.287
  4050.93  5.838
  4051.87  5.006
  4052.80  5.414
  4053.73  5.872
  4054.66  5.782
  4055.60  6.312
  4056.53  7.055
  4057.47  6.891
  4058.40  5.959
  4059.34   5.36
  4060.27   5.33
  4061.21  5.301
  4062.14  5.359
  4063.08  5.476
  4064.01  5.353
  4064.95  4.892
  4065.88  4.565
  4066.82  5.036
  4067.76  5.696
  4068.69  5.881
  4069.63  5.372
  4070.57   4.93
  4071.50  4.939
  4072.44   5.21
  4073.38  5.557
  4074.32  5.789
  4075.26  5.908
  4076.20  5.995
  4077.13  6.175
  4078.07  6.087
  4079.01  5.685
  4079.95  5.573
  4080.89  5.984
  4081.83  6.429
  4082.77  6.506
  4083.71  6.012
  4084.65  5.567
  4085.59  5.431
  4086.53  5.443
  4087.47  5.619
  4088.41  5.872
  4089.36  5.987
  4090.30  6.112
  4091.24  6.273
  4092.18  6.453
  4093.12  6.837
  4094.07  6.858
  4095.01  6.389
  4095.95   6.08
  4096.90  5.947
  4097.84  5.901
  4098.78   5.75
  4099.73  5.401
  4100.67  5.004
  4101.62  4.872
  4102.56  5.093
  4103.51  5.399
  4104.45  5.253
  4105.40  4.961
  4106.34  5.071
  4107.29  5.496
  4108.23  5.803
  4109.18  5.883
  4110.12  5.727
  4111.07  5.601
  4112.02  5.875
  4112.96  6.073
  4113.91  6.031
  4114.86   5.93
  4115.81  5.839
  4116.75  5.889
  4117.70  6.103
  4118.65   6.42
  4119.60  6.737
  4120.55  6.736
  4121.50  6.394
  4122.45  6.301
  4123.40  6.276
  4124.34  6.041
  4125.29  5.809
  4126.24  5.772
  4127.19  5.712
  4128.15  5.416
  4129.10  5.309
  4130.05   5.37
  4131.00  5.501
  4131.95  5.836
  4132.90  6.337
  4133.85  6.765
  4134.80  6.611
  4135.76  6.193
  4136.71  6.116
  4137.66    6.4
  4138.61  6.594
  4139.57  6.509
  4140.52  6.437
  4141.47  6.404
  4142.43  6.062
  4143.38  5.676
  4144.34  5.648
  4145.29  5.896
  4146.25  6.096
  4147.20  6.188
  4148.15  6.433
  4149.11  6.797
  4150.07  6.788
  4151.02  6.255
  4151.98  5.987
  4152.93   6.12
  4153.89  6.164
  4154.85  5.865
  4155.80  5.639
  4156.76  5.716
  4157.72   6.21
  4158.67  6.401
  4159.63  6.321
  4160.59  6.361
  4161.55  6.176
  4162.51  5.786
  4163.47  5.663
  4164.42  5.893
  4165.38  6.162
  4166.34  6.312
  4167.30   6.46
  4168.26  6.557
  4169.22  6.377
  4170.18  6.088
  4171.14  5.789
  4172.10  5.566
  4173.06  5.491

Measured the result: 1.87 A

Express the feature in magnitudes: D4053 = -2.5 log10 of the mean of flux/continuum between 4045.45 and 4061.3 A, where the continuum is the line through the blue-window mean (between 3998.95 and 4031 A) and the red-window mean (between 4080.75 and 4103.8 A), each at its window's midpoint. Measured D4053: 0.04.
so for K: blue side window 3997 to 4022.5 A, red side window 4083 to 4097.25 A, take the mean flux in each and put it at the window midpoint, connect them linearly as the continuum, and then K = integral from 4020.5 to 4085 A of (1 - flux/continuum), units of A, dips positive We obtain 4.3 A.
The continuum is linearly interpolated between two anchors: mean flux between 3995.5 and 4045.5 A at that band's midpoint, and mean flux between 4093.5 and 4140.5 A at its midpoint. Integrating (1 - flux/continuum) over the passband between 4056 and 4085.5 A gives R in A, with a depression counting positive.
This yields 1.3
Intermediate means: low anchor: 5.97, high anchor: 5.91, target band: 5.67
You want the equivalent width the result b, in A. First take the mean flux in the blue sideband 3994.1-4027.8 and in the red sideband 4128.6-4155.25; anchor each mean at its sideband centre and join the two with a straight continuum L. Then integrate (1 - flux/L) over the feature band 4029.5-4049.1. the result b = 1.49 A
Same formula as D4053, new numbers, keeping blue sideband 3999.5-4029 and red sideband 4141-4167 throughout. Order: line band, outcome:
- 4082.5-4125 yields 0.04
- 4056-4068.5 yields 0.11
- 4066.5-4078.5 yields 0.10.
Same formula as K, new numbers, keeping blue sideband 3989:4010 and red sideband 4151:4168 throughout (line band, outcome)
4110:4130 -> 0.2 A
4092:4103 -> 0.3 A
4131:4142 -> -0.5 A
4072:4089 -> 0.5 A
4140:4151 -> -0.3 A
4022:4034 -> 0.3 A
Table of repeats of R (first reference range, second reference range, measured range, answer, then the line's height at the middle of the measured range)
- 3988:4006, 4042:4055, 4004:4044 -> -1.4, 5.75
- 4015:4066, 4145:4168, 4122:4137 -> 0.3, 6.08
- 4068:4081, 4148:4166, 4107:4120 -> -0.2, 5.88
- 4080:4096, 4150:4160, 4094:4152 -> 1.3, 6.1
